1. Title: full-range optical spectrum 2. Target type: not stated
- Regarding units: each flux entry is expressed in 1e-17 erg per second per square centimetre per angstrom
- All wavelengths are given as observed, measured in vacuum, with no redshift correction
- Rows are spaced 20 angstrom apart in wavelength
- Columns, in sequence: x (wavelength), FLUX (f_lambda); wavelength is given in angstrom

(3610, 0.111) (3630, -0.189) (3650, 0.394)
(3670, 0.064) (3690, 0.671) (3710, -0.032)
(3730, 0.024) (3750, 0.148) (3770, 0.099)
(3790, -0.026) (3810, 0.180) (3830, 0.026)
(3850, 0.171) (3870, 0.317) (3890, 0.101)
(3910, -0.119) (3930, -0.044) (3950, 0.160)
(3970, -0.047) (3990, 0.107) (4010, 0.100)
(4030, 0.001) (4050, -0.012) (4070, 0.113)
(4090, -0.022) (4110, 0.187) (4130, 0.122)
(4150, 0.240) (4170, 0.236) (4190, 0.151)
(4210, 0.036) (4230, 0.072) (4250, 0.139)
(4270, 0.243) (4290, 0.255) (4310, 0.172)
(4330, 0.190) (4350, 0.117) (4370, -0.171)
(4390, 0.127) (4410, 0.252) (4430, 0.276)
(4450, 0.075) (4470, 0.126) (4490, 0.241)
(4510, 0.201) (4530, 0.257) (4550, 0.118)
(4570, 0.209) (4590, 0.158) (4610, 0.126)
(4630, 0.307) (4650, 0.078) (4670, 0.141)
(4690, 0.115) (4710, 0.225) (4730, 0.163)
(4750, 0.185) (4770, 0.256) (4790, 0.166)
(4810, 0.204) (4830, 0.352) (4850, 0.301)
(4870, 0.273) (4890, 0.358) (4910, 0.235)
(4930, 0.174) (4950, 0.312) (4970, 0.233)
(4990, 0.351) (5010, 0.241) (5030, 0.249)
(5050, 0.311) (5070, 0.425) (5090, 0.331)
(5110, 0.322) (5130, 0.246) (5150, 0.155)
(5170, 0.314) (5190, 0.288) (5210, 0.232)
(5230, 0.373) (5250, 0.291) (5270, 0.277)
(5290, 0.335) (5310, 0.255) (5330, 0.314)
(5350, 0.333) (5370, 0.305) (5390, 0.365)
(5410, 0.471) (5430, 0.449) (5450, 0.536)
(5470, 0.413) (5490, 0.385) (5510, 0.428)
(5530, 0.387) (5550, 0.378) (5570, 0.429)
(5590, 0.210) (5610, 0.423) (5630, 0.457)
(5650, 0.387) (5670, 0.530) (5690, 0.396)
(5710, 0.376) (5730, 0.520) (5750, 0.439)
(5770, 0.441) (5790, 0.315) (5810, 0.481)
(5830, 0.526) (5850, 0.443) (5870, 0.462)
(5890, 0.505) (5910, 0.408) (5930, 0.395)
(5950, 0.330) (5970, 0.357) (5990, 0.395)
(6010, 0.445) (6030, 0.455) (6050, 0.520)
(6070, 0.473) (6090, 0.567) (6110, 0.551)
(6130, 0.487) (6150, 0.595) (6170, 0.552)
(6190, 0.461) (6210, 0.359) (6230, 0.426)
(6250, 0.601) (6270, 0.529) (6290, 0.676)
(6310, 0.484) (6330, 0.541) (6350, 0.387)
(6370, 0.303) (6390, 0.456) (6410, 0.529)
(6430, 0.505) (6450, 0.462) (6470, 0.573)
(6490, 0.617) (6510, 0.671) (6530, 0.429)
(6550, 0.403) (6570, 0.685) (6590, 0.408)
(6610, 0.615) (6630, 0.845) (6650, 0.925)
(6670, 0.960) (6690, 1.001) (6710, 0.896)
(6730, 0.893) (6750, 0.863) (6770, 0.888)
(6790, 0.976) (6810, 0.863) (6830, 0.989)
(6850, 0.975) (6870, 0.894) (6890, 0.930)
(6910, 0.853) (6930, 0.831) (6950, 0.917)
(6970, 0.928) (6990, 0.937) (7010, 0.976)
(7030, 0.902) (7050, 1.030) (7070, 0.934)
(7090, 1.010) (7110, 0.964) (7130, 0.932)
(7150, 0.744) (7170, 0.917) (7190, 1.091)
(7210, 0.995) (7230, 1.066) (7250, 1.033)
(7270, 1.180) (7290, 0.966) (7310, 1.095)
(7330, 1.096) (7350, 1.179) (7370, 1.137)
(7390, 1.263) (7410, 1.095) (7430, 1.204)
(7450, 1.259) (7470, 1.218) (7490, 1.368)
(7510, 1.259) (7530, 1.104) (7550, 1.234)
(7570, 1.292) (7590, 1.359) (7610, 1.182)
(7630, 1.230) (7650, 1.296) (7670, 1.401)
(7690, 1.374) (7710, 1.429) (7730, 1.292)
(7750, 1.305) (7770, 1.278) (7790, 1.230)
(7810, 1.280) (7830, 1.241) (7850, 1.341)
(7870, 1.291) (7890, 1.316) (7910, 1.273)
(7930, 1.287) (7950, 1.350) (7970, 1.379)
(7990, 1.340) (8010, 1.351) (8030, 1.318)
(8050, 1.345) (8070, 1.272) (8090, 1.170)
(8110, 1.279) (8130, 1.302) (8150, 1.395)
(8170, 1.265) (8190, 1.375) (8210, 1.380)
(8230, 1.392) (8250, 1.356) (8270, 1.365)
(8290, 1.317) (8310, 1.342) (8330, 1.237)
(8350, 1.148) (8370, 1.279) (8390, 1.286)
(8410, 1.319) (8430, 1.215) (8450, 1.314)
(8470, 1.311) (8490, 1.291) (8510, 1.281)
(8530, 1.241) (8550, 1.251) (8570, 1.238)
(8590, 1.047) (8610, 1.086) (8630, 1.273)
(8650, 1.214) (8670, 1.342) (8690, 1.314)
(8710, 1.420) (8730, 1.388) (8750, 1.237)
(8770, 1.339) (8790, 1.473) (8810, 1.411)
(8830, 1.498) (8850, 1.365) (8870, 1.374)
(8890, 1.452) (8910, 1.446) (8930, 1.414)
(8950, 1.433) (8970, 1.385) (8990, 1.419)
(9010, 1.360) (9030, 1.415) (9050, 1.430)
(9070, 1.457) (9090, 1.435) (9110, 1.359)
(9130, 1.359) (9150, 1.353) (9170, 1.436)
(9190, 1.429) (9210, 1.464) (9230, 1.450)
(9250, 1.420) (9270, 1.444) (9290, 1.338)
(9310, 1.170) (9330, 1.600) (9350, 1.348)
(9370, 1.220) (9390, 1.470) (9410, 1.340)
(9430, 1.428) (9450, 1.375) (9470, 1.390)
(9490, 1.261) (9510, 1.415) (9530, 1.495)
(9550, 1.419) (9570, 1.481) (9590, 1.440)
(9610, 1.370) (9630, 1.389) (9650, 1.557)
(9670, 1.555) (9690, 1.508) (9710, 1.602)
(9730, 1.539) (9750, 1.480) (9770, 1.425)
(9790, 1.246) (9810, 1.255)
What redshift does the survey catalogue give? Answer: 0.662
